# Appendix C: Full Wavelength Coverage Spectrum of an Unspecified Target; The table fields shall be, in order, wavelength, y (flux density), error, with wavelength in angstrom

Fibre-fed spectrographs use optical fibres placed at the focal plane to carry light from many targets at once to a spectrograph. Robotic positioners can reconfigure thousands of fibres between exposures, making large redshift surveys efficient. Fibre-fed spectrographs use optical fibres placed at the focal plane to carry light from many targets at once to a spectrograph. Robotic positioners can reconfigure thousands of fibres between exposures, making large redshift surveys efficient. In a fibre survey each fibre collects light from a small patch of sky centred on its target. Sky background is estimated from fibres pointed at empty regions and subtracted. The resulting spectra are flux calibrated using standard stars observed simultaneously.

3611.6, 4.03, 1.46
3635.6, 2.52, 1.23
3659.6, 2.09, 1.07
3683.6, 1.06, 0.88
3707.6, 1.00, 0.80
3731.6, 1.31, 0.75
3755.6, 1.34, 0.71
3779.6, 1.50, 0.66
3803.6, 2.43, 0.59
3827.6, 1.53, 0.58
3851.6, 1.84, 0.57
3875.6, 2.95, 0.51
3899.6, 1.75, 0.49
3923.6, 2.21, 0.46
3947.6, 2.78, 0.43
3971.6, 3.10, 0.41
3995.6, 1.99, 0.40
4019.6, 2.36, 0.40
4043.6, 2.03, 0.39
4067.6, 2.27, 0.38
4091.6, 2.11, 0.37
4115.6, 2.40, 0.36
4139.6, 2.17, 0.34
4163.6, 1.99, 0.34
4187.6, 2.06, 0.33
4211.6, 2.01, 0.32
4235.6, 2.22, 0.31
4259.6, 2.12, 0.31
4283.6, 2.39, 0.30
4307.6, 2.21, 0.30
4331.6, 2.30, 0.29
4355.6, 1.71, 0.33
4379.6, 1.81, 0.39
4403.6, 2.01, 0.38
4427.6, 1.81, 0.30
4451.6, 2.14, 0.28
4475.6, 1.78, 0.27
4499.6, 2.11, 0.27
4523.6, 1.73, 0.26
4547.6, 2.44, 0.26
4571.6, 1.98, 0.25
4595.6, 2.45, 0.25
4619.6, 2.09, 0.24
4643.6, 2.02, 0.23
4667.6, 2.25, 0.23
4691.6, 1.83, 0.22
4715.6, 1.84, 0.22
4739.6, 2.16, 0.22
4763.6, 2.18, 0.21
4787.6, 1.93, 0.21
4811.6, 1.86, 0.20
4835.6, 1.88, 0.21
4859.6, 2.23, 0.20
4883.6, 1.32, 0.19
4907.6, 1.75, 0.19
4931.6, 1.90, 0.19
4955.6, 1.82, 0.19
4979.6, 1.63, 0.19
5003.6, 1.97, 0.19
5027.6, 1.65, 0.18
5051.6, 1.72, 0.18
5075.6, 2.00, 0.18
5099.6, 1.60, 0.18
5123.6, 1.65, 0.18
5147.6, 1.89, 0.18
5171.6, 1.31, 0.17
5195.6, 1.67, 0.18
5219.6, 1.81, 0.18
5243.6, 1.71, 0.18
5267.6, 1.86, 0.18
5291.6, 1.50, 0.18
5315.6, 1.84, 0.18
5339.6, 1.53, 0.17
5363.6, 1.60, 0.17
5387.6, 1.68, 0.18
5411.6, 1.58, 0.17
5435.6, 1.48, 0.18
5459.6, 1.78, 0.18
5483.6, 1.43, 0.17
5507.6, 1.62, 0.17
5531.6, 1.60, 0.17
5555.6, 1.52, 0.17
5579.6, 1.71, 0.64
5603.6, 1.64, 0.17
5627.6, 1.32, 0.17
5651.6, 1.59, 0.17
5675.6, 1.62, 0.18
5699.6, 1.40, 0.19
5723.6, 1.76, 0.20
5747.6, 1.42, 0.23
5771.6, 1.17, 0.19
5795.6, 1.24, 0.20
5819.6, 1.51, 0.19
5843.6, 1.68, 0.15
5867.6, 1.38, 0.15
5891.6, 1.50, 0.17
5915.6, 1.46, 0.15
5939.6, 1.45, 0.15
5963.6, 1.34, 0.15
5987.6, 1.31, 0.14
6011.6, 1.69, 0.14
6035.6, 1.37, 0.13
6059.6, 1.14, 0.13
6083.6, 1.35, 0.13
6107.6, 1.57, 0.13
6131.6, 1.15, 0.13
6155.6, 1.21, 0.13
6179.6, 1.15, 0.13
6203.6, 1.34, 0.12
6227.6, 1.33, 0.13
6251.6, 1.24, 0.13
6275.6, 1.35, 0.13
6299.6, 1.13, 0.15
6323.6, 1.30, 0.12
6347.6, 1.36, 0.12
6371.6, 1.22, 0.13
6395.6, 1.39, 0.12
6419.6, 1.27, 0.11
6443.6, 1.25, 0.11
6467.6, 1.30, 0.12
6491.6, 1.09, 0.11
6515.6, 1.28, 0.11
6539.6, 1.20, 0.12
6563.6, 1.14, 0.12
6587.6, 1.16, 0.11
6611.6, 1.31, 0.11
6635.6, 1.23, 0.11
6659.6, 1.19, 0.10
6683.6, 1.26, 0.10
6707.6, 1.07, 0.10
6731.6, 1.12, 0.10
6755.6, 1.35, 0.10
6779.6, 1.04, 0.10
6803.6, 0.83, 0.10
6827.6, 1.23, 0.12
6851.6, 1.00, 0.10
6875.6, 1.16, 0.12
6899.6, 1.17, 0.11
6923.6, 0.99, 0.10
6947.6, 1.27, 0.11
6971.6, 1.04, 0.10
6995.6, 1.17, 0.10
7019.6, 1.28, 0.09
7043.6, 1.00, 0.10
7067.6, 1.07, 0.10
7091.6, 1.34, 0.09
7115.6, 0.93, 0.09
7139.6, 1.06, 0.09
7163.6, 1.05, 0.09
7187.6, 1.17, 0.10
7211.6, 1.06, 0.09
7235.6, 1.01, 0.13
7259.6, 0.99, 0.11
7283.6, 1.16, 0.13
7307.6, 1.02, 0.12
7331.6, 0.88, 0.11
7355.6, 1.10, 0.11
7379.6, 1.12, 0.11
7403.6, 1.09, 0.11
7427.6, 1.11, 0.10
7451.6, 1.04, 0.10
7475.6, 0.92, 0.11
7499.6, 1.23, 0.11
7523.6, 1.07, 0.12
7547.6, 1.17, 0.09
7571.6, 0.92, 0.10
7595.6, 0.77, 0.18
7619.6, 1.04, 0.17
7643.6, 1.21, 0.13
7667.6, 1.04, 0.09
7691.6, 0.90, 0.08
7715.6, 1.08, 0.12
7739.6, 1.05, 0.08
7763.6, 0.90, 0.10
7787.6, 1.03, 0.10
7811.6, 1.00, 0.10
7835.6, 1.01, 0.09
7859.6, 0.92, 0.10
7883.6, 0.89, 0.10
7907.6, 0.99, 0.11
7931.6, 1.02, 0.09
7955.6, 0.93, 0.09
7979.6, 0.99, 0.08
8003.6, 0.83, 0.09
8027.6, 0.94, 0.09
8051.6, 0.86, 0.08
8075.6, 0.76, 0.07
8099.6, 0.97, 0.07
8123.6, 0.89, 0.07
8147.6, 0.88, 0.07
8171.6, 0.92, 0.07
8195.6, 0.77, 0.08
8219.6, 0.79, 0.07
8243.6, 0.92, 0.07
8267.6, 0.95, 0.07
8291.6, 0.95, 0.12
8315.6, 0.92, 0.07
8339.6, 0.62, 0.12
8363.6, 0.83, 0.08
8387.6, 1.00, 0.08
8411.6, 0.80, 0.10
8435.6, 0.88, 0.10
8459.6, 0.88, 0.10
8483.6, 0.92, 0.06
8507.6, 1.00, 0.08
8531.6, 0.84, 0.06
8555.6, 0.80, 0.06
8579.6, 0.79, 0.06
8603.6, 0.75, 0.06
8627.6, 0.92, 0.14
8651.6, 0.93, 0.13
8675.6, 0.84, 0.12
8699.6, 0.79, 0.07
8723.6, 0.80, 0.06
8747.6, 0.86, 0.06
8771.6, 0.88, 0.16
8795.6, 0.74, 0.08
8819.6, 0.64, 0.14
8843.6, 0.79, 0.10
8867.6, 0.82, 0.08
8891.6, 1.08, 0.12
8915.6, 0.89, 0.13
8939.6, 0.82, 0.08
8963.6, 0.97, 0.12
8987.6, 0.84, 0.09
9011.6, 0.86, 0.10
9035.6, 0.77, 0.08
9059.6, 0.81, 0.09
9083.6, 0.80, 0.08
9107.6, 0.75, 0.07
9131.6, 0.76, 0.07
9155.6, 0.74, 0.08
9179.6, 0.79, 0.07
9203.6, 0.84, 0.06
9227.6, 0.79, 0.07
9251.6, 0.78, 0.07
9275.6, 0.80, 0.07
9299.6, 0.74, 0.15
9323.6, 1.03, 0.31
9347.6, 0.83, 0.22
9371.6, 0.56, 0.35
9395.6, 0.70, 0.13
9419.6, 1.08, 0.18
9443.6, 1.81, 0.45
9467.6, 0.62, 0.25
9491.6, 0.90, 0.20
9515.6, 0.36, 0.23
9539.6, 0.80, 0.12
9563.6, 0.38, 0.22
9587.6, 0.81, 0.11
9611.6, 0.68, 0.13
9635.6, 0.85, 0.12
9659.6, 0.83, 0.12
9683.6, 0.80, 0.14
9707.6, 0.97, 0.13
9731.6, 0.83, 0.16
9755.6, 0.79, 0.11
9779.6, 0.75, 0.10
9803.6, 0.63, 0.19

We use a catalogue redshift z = 0.01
